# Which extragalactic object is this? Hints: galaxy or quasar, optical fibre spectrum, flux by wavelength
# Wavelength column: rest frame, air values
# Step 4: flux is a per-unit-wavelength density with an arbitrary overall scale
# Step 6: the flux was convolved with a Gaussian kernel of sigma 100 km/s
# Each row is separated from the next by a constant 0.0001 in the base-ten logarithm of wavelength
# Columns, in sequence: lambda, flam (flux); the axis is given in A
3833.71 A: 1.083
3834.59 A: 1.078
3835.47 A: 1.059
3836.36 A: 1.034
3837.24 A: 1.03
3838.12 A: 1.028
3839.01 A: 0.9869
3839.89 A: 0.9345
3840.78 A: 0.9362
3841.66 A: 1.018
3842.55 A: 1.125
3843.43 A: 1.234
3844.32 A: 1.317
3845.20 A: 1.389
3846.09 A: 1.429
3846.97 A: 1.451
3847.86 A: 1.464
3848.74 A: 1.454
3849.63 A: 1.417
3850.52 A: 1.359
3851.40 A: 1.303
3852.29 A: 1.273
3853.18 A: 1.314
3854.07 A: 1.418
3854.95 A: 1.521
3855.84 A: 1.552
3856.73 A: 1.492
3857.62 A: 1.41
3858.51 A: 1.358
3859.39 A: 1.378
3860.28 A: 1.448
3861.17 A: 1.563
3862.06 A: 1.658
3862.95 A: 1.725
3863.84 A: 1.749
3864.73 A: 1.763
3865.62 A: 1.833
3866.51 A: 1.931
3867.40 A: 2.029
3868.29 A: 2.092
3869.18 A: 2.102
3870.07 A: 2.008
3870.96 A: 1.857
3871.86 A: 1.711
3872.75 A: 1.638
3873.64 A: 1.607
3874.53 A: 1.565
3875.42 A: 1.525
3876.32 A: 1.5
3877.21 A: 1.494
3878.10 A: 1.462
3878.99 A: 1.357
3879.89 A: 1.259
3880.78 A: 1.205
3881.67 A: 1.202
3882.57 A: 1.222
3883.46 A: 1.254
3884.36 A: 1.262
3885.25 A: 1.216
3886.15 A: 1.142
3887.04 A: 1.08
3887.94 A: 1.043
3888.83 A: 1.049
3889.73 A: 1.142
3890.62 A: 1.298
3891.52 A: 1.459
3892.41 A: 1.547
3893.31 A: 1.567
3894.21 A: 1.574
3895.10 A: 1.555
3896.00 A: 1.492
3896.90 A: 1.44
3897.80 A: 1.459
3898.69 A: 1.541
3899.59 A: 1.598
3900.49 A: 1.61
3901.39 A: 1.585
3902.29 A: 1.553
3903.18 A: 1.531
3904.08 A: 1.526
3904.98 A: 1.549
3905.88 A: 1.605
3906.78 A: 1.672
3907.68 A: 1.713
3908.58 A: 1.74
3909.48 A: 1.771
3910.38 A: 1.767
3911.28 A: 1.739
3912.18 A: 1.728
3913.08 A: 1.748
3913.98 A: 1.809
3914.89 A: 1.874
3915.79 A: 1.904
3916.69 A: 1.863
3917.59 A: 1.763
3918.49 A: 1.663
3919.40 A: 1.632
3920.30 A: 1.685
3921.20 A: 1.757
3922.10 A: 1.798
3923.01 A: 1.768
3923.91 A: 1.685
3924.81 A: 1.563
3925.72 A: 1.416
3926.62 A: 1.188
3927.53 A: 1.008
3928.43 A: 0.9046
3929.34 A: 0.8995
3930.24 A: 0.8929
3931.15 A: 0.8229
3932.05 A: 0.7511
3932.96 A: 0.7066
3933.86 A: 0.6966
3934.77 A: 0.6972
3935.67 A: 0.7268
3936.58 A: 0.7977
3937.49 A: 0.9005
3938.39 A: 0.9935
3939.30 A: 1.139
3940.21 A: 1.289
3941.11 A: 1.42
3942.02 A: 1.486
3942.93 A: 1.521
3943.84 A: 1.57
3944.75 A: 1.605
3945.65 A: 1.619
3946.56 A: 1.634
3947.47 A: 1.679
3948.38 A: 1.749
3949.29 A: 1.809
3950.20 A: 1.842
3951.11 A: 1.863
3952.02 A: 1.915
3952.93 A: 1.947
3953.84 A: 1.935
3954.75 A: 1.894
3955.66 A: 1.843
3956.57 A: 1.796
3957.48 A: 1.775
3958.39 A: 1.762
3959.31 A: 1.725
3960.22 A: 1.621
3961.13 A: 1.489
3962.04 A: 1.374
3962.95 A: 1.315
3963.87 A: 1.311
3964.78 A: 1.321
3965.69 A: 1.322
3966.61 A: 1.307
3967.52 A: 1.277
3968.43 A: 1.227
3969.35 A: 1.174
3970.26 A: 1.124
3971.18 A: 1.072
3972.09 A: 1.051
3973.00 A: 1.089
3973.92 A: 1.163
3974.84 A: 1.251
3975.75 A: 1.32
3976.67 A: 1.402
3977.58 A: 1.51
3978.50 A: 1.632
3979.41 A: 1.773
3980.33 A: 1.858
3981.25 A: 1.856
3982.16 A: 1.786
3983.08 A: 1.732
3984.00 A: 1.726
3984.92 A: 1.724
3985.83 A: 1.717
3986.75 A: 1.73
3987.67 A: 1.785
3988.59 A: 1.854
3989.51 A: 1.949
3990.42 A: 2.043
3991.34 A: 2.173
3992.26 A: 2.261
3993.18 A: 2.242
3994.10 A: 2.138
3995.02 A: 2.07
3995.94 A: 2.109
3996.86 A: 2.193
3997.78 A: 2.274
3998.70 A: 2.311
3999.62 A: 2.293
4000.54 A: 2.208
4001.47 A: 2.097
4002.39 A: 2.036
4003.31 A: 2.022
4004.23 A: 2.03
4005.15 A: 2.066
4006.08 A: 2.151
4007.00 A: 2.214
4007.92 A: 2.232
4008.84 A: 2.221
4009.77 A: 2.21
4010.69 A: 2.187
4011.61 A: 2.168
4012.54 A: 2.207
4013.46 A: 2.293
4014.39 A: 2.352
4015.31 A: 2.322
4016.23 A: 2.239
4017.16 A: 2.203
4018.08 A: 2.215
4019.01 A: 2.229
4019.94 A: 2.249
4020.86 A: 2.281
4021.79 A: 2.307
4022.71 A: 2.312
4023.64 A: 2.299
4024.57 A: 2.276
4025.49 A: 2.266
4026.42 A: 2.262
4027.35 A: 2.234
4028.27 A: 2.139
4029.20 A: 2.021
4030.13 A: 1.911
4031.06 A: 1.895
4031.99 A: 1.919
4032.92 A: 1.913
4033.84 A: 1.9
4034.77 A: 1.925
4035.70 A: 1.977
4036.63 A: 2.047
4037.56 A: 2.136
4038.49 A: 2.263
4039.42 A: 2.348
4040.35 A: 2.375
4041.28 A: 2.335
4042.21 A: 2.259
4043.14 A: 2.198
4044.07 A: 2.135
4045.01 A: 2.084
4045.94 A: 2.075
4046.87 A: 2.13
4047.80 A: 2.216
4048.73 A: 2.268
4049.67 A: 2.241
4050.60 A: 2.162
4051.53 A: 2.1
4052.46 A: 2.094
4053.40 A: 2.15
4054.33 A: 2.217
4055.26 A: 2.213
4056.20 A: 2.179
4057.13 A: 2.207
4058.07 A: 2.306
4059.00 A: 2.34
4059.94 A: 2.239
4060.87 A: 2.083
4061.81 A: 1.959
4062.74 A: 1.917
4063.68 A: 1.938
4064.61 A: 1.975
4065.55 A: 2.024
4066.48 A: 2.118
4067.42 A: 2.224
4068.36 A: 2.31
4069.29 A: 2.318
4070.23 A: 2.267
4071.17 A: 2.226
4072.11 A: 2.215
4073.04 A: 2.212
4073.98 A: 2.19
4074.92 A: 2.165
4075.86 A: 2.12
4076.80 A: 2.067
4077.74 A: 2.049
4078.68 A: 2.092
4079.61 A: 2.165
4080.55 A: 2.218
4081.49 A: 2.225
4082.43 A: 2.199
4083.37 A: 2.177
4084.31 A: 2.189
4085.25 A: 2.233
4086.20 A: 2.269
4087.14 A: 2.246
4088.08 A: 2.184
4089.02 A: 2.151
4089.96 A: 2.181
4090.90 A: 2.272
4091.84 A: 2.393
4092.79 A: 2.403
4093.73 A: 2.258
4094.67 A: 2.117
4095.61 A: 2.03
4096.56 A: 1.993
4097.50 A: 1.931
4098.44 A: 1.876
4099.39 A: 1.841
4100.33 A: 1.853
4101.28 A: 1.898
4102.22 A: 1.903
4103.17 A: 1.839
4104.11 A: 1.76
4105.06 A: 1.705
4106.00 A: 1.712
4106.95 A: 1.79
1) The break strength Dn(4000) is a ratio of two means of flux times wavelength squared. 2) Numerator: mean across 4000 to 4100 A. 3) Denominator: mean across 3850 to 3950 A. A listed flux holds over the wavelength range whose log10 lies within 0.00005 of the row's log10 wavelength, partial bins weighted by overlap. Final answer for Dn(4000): 1.59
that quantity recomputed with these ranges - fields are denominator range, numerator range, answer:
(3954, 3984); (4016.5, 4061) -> 1.52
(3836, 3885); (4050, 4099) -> 1.66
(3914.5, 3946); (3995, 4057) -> 1.74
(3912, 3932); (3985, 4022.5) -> 1.49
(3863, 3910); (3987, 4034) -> 1.49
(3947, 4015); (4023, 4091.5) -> 1.24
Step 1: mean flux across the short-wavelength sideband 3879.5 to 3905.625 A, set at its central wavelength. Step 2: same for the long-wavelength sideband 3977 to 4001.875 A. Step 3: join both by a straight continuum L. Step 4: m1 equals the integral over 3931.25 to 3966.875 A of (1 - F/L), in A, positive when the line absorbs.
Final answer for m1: 6.0 A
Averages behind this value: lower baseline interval 1.38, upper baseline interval 1.96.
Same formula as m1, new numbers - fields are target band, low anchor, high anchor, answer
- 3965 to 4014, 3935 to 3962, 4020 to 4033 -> 1.5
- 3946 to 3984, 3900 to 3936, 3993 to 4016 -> 6.0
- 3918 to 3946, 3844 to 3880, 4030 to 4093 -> 8.4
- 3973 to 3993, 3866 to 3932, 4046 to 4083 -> 1.4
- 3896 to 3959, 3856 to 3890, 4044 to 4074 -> 7.0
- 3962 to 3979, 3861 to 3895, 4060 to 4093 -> 5.1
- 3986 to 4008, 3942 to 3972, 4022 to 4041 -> -2.7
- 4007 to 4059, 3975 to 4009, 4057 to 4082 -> -3.1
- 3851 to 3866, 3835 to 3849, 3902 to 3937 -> -3.4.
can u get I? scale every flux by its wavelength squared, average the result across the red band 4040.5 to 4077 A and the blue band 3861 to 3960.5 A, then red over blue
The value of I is 1.54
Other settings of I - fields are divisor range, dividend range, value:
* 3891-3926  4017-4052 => 1.40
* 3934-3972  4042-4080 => 1.57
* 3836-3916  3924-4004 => 1.10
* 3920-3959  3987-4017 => 1.57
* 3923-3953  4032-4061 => 1.76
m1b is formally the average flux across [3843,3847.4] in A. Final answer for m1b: 1.36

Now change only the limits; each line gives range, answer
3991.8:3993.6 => 2.25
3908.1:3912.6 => 1.75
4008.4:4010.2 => 2.21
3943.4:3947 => 1.61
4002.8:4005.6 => 2.04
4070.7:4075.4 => 2.2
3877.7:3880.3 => 1.36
